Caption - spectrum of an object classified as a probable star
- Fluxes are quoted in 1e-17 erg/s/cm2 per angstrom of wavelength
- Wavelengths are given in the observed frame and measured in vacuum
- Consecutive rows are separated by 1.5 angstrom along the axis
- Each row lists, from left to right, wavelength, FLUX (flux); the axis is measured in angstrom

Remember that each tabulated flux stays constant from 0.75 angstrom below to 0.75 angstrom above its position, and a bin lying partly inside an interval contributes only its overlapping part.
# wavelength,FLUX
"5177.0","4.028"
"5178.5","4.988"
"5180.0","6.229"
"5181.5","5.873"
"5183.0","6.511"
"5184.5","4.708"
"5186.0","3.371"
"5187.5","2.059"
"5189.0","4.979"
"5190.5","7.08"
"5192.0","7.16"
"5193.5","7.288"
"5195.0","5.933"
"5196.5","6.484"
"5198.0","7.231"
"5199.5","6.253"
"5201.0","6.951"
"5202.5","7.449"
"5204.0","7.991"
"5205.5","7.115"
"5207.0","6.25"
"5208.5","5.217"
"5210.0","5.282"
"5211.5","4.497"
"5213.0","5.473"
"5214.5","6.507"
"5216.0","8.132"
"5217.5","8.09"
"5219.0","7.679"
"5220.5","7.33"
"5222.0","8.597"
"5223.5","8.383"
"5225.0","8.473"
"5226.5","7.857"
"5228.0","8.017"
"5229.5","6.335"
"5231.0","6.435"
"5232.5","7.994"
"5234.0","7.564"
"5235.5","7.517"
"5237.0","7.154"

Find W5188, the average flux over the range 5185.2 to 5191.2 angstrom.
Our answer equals 4.35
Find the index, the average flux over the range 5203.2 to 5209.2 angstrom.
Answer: 6.66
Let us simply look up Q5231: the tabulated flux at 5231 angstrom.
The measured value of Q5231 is 6.435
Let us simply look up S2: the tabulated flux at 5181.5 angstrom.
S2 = 5.873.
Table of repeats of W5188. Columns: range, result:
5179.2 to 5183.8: 6.17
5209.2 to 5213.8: 5.1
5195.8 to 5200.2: 6.66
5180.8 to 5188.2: 4.51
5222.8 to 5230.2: 7.82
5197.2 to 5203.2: 6.96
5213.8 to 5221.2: 7.56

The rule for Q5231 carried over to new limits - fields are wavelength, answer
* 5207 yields 6.25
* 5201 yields 6.951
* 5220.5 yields 7.33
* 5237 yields 7.154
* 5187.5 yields 2.059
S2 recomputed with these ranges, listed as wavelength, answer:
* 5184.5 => 4.708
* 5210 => 5.282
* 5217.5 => 8.09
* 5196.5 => 6.484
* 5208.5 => 5.217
